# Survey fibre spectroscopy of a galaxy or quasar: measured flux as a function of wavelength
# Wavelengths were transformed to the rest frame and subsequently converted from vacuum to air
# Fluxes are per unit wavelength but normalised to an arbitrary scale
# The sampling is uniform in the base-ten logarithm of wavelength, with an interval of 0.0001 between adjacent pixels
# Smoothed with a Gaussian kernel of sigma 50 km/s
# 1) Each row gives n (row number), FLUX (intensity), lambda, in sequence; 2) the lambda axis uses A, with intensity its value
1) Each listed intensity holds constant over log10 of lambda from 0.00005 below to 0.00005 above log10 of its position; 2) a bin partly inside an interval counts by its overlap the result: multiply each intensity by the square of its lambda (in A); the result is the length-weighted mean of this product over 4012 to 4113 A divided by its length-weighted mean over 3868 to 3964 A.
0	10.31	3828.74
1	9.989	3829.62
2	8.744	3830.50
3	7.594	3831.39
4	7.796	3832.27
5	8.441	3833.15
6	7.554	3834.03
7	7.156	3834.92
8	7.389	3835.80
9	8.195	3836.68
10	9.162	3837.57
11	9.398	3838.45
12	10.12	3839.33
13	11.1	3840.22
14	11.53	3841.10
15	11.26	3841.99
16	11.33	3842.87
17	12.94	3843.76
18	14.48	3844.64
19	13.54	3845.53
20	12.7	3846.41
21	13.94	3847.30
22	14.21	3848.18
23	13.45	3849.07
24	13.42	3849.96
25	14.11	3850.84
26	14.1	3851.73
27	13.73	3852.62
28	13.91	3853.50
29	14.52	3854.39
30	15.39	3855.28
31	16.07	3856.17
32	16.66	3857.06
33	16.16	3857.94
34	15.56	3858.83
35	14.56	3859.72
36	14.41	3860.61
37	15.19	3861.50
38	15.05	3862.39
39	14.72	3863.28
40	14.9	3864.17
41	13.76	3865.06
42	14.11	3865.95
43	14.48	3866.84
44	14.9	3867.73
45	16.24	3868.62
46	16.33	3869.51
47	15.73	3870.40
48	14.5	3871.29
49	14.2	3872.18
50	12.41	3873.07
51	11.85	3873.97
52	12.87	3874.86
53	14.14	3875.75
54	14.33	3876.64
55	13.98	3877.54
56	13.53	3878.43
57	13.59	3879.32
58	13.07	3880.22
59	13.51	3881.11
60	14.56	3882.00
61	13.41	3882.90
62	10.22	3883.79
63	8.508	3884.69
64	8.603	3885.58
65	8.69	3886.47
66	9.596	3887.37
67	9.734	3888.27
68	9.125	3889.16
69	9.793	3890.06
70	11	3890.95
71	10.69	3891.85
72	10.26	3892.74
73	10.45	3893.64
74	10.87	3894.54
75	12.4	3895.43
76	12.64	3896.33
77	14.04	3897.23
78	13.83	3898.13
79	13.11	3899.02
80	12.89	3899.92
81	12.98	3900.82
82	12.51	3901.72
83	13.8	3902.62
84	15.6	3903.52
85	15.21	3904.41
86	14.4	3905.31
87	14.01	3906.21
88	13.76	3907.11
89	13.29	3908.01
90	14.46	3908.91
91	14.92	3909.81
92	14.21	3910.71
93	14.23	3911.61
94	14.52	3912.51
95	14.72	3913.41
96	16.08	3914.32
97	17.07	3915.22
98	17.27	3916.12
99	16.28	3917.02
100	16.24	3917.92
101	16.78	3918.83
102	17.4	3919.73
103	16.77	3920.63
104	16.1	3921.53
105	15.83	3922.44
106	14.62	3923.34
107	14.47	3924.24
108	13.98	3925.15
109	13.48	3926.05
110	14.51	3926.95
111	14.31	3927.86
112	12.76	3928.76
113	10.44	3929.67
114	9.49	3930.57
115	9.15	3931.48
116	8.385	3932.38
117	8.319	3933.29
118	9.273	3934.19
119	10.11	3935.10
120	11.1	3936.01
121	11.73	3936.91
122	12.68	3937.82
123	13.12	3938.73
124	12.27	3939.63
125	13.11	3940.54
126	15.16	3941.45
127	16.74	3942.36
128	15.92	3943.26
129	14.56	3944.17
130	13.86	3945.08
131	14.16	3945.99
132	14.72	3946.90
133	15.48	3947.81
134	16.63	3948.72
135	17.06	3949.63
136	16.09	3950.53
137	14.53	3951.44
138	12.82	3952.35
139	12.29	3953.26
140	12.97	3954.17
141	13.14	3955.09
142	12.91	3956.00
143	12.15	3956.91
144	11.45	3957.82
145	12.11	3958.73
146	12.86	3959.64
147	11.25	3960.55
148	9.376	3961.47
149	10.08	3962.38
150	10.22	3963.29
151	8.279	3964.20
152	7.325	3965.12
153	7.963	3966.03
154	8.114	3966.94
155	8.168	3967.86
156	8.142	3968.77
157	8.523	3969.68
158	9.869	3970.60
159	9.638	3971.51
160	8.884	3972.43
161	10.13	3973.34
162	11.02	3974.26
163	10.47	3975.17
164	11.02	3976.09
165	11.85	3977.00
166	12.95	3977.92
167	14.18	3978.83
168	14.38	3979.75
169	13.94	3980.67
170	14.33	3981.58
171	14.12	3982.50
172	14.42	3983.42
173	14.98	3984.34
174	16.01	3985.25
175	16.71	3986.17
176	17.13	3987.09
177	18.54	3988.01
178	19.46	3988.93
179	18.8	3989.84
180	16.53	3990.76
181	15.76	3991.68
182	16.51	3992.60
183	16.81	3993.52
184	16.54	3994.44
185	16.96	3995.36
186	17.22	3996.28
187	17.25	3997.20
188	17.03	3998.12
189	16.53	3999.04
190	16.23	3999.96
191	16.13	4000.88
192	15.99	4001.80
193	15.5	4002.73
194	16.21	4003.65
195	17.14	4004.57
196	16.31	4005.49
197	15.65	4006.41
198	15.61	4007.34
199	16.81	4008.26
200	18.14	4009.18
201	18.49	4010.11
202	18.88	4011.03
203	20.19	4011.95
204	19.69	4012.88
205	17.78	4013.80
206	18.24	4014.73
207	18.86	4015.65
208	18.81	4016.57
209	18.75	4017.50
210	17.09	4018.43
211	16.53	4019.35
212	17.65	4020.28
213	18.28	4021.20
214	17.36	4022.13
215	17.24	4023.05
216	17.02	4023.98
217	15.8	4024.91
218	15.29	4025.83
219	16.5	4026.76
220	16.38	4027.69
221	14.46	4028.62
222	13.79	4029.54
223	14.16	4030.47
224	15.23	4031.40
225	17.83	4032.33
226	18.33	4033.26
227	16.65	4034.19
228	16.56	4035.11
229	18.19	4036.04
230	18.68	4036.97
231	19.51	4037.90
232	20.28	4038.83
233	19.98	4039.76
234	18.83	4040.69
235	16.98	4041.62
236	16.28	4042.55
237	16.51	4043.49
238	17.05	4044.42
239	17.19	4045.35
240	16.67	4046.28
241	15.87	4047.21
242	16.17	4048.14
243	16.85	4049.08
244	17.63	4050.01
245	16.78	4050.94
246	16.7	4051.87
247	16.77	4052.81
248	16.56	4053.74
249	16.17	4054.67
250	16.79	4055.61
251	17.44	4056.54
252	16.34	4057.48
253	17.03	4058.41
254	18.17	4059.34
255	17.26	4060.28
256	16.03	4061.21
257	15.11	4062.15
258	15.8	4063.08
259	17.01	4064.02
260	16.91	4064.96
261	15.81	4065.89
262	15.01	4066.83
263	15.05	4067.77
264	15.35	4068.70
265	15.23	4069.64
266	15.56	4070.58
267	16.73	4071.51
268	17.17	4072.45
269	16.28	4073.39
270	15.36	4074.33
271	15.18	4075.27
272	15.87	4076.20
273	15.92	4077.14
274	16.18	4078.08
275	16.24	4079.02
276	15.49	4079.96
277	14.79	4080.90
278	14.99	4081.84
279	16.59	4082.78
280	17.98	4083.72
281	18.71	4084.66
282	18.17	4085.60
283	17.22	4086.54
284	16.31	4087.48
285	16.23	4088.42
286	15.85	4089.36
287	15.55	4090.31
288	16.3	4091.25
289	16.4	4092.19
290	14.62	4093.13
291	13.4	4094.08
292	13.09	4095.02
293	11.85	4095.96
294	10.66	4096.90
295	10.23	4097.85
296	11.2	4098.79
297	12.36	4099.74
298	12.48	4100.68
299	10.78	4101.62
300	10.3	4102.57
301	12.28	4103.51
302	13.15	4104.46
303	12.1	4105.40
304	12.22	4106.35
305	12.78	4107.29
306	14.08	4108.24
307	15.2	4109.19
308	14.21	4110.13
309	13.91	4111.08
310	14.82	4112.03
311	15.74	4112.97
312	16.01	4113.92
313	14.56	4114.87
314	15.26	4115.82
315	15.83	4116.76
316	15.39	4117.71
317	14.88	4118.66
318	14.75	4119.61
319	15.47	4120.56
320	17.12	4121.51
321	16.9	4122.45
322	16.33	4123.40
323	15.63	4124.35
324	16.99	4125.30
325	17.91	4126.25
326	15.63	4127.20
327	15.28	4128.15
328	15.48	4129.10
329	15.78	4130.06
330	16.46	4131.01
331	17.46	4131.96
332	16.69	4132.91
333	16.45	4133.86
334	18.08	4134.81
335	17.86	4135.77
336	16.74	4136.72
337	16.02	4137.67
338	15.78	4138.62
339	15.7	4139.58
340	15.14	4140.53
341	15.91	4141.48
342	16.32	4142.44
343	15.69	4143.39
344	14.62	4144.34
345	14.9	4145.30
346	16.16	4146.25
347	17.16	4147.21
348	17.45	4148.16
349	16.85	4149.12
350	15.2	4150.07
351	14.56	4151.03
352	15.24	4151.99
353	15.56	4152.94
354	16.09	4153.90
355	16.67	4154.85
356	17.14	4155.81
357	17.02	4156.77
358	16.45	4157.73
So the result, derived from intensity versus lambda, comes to 1.30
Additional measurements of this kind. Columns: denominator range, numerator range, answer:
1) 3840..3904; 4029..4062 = 1.41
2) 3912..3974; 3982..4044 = 1.39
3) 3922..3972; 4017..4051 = 1.47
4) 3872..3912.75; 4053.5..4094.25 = 1.41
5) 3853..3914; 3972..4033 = 1.28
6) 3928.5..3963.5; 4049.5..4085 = 1.38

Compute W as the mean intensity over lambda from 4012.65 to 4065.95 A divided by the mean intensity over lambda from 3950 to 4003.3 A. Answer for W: 1.3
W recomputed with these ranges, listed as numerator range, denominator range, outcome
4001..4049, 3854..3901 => 1.31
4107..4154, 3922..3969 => 1.28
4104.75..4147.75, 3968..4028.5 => 1.00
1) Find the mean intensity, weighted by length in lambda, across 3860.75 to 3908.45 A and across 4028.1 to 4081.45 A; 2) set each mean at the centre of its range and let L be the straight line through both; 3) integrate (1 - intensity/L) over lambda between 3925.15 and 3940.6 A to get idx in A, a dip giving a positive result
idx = 2.8 A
